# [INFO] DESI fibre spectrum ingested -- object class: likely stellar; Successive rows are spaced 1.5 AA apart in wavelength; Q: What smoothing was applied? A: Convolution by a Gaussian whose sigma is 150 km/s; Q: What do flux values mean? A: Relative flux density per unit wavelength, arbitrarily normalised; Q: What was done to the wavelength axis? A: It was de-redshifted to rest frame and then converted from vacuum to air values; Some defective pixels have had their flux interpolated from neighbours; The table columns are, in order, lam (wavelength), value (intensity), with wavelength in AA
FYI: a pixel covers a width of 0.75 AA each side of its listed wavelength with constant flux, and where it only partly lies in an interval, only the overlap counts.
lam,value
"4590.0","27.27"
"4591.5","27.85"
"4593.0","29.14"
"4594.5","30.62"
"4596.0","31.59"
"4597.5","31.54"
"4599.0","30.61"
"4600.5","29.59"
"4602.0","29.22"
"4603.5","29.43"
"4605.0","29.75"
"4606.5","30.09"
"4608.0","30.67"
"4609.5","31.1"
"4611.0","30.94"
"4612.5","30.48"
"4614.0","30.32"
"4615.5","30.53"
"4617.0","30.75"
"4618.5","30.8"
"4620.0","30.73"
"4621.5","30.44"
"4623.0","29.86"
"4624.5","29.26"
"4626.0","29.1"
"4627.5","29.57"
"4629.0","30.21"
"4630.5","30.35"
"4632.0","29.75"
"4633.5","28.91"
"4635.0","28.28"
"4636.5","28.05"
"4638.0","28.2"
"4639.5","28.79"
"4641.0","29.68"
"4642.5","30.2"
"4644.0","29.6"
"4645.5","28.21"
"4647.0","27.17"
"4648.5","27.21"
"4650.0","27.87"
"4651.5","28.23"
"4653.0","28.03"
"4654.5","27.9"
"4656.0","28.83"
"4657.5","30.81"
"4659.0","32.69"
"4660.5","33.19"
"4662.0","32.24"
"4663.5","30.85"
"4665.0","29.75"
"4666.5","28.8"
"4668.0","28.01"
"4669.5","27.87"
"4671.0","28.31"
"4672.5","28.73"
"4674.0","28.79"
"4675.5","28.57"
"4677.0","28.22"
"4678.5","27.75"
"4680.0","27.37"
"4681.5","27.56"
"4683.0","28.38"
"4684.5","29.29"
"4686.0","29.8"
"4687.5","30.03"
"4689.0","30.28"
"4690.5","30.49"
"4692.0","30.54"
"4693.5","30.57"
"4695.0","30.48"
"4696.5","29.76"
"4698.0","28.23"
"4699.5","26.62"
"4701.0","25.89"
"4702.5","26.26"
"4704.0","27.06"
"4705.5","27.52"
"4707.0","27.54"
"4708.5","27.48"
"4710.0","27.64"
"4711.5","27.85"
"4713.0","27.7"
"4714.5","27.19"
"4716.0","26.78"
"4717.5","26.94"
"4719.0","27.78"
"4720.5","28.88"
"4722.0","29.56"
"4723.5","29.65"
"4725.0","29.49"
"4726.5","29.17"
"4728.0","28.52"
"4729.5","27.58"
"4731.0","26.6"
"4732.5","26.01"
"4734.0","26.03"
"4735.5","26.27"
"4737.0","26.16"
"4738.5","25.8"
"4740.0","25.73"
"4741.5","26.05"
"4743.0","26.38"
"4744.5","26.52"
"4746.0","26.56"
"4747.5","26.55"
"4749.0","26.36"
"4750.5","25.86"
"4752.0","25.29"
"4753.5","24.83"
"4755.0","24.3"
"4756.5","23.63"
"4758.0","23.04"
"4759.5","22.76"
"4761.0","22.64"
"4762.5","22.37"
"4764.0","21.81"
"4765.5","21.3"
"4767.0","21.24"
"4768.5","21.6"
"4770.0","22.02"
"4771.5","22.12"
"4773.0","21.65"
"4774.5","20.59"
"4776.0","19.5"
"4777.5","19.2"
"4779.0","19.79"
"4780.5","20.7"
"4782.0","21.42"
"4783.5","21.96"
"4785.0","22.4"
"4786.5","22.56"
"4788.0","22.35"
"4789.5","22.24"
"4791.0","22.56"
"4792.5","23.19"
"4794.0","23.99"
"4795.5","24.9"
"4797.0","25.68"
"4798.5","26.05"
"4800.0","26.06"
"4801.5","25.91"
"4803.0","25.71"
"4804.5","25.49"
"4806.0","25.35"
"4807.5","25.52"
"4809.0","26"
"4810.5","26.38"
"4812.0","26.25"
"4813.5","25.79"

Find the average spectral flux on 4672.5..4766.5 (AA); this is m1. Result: 27.1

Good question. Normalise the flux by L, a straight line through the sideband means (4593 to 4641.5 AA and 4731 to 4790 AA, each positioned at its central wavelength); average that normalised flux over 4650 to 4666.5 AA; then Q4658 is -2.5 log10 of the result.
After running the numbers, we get -0.07 mag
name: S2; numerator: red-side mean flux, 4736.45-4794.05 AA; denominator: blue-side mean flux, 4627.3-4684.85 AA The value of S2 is 0.80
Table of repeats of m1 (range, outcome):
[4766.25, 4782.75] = 20.9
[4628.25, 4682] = 29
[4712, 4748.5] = 27.2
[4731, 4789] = 23.5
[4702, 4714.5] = 27.4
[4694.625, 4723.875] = 27.8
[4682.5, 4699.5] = 29.7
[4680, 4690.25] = 29.1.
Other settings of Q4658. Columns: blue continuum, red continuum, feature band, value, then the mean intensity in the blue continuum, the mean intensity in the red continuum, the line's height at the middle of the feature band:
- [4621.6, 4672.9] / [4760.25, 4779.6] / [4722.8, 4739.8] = -0.15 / 29.3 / 21.2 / 23.8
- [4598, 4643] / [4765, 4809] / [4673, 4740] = -0.07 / 29.9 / 22.9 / 26.3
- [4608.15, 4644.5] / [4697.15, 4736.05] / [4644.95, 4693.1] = -0.01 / 29.8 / 27.6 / 28.8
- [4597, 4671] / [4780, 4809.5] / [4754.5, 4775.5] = 0.13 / 29.7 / 24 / 25.1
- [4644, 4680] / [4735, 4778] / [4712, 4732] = -0.10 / 29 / 23.7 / 25.7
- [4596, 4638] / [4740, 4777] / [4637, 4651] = 0.01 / 30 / 23.6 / 28.8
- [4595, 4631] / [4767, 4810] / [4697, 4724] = -0.05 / 30.3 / 23.1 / 26.3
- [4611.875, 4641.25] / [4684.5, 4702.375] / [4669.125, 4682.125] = 0.05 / 29.7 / 29.2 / 29.4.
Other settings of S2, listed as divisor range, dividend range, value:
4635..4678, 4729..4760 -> 0.88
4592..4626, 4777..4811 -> 0.78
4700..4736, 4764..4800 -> 0.81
